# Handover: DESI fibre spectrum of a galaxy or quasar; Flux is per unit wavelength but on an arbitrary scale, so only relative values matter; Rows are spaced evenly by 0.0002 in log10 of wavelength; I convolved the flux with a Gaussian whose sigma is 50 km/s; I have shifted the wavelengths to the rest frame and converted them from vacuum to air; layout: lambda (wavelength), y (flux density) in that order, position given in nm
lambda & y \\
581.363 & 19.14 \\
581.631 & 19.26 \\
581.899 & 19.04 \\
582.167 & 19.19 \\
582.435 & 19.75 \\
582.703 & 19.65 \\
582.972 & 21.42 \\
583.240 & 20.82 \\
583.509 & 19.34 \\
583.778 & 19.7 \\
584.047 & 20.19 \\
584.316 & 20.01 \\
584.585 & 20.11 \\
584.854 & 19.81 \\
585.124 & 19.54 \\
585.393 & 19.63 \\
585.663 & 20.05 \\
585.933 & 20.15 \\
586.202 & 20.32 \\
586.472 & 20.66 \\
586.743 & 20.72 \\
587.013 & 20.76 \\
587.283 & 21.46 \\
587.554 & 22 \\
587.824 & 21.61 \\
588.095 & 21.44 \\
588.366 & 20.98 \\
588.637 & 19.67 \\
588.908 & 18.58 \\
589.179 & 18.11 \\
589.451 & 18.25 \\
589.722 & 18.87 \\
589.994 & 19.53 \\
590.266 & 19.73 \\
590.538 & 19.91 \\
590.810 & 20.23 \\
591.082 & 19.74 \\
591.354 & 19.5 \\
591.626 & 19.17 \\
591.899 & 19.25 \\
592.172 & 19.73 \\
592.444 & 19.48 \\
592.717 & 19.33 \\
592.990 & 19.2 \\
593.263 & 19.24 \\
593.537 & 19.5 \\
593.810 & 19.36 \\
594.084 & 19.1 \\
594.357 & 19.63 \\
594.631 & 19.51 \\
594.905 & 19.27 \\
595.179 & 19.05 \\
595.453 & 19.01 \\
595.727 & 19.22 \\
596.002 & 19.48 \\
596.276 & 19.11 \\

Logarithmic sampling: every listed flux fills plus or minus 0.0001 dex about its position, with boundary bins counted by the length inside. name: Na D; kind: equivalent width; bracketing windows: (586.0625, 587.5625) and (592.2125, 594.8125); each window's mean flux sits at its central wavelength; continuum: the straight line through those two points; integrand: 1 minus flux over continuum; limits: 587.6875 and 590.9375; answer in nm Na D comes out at 0.10 nm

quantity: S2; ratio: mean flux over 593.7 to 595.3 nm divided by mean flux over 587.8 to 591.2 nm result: 0.98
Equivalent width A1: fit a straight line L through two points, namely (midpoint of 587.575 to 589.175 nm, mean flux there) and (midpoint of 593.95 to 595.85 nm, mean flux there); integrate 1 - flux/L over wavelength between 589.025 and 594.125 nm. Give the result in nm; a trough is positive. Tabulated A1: 0.13 nm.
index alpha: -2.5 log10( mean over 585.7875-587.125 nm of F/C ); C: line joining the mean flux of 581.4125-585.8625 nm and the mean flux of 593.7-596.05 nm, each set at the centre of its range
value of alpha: -0.04 mag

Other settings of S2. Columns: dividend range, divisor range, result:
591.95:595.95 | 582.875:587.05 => 0.96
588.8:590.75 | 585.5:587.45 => 0.92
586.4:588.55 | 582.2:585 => 1.06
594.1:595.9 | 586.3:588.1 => 0.91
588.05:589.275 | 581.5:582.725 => 1.02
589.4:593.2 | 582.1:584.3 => 0.97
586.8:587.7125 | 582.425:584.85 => 1.06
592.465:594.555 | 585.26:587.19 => 0.95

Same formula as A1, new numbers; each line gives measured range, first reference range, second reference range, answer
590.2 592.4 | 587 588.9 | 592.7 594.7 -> 0.04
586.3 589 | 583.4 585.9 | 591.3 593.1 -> -0.16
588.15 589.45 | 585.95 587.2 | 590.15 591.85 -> 0.05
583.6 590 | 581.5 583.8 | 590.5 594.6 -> -0.14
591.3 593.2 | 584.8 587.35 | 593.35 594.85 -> 0.02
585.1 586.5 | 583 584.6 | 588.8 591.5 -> -0.01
